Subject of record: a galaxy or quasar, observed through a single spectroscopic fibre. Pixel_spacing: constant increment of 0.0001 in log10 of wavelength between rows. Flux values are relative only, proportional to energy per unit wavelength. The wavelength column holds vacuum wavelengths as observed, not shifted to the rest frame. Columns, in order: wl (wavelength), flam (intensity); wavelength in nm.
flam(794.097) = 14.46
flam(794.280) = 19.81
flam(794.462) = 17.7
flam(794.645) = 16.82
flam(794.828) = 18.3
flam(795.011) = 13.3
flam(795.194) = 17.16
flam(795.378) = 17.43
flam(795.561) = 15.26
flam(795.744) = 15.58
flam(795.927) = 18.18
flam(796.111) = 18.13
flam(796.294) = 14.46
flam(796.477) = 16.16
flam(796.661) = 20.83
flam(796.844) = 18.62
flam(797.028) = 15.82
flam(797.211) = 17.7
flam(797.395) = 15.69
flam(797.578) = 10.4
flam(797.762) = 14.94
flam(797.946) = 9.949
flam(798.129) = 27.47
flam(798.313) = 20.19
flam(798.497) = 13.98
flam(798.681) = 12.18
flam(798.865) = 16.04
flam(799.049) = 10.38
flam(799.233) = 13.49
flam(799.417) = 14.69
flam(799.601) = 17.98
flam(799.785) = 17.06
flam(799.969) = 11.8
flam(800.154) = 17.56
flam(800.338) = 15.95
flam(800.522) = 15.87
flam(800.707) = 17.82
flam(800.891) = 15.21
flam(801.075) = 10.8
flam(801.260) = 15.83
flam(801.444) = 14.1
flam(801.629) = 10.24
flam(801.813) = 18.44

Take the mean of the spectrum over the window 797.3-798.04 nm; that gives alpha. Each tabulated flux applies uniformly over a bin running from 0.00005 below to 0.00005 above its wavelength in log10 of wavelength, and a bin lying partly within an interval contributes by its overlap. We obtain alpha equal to 12.8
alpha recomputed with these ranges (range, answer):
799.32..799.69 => 16.3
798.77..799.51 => 13.7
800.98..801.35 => 13.3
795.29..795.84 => 16.1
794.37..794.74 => 17.3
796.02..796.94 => 17.6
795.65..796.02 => 16.9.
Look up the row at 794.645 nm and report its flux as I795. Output 16.82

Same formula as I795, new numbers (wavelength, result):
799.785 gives 17.06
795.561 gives 15.26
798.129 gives 27.47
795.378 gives 17.43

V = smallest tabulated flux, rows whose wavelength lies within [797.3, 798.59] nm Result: 9.949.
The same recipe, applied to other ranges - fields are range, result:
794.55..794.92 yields 16.82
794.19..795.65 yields 13.3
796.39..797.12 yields 15.82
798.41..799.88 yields 10.38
